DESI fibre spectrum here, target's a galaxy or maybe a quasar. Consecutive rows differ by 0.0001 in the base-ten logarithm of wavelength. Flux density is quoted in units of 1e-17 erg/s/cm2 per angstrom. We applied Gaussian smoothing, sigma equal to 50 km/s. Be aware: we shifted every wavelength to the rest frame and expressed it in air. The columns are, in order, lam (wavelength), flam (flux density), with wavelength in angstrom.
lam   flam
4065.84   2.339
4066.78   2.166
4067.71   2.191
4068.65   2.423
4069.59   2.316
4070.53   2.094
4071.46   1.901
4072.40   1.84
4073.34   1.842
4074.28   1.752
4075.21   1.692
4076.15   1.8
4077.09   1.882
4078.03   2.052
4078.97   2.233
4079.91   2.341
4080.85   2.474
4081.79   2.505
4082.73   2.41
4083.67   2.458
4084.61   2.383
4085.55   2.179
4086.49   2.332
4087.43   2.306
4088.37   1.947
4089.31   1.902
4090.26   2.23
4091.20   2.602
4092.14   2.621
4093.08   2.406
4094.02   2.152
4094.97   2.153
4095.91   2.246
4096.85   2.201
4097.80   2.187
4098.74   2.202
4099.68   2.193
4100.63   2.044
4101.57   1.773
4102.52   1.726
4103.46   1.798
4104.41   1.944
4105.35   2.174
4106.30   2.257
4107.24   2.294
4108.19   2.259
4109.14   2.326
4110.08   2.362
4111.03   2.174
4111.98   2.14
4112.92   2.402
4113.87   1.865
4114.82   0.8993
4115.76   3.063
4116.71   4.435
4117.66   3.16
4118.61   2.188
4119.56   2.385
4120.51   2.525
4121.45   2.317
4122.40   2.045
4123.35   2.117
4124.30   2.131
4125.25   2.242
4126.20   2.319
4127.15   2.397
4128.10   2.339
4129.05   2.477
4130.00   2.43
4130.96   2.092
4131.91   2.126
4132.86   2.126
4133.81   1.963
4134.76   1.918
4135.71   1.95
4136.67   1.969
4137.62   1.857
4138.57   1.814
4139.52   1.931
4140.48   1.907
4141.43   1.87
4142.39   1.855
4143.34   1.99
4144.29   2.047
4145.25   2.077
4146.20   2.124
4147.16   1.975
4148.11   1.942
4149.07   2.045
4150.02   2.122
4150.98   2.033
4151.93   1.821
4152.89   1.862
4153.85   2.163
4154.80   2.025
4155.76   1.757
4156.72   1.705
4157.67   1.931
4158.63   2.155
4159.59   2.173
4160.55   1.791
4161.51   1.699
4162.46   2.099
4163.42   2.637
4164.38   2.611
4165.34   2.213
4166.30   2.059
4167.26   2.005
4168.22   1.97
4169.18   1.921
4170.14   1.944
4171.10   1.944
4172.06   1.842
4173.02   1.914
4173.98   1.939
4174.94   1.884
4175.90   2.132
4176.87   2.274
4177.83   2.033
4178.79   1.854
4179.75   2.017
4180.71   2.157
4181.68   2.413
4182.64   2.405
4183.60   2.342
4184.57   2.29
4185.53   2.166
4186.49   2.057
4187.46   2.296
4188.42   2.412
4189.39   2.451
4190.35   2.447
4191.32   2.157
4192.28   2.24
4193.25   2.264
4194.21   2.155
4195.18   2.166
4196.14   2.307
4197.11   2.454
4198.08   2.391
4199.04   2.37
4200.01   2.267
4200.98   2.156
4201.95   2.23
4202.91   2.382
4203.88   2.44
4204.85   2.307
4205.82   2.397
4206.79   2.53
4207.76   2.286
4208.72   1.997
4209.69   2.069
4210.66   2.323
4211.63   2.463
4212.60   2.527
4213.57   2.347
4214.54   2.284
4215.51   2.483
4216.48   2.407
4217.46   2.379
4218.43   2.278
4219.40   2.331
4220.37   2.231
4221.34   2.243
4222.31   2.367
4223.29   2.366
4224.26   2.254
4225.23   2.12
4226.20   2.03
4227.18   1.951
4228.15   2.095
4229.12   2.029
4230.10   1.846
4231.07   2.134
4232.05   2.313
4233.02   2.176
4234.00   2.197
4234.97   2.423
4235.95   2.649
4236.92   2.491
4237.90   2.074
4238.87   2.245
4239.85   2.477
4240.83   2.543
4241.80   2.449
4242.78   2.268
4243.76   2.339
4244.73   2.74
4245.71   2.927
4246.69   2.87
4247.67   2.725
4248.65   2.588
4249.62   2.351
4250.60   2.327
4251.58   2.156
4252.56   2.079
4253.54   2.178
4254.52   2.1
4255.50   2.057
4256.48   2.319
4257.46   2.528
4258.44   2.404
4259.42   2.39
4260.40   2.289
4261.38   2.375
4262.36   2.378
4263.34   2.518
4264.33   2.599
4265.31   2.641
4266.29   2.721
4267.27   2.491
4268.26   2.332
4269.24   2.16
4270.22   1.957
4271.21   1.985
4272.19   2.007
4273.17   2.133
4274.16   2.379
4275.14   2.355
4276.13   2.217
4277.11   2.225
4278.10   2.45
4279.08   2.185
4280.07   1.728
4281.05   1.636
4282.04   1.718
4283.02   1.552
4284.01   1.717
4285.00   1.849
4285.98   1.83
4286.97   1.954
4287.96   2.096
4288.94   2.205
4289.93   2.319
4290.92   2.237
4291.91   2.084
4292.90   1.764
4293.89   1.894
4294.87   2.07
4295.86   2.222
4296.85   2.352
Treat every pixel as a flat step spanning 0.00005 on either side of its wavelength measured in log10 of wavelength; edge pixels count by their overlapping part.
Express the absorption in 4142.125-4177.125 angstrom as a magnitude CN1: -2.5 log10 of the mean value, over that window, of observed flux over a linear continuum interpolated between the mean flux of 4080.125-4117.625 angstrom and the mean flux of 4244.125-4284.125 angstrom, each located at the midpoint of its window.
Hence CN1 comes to 0.13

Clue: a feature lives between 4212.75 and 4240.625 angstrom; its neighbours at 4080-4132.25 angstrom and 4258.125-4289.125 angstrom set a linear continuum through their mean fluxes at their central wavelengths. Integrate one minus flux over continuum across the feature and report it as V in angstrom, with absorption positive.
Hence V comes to -0.8 angstrom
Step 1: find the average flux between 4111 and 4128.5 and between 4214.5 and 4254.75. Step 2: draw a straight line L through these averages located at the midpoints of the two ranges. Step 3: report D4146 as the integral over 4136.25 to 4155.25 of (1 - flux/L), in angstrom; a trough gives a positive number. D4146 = 3.2 angstrom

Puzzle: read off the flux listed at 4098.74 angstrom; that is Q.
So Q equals 2.202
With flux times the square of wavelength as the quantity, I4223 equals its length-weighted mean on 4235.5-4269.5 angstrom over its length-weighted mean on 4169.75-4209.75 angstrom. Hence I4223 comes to 1.13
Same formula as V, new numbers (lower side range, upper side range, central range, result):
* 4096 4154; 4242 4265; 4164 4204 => 1.54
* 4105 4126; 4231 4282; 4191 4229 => 0.90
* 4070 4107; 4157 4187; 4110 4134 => -2.51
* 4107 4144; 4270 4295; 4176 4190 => -0.51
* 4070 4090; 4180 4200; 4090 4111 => -0.41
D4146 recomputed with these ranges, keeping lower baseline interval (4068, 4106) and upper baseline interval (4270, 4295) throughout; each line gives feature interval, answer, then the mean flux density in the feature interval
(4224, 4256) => -4.1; 2.31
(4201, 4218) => -2.2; 2.34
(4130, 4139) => 0.5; 2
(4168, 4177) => 0.5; 1.96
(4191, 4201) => -1.0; 2.27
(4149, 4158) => 0.7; 1.94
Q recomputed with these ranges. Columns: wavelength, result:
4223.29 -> 2.366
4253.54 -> 2.178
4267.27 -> 2.491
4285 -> 1.849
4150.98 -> 2.033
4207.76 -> 2.286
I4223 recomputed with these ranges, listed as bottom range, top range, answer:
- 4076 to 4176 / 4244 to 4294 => 1.11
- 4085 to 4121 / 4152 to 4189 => 0.95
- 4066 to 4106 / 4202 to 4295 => 1.14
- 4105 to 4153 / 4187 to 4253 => 1.11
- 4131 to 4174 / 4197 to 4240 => 1.18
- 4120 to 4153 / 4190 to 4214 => 1.14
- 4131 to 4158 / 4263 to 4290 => 1.16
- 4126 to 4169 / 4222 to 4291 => 1.16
